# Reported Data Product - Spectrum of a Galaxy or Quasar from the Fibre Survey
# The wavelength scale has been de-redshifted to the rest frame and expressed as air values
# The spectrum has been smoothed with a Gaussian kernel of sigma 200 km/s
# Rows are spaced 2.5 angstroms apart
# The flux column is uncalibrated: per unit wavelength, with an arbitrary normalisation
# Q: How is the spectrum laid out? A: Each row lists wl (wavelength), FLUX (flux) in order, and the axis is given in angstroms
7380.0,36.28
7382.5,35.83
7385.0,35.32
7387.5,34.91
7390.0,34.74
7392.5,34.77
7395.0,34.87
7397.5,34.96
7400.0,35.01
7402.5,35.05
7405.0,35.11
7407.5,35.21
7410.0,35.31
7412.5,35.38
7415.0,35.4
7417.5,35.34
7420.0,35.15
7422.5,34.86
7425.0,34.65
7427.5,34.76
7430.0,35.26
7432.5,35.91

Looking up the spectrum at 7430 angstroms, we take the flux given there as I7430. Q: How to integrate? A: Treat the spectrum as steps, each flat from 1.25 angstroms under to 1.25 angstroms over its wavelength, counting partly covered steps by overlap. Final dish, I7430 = 35.26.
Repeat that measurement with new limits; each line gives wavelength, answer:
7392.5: 34.77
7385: 35.32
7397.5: 34.96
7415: 35.4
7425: 34.65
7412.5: 35.38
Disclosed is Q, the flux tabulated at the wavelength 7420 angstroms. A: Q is 35.15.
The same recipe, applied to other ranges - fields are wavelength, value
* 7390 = 34.74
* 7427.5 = 34.76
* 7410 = 35.31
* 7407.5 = 35.21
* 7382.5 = 35.83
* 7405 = 35.11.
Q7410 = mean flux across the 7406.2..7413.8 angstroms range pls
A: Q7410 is 35.3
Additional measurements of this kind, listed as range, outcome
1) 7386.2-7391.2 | 34.8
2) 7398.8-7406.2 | 35.1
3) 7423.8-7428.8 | 34.7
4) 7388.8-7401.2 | 34.9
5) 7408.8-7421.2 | 35.3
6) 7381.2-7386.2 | 35.6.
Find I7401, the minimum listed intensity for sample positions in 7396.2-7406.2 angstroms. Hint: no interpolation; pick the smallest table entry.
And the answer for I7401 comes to 34.96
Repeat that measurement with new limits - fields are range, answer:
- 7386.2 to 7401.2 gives 34.74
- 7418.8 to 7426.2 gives 34.65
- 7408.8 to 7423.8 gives 34.86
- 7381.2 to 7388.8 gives 34.91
